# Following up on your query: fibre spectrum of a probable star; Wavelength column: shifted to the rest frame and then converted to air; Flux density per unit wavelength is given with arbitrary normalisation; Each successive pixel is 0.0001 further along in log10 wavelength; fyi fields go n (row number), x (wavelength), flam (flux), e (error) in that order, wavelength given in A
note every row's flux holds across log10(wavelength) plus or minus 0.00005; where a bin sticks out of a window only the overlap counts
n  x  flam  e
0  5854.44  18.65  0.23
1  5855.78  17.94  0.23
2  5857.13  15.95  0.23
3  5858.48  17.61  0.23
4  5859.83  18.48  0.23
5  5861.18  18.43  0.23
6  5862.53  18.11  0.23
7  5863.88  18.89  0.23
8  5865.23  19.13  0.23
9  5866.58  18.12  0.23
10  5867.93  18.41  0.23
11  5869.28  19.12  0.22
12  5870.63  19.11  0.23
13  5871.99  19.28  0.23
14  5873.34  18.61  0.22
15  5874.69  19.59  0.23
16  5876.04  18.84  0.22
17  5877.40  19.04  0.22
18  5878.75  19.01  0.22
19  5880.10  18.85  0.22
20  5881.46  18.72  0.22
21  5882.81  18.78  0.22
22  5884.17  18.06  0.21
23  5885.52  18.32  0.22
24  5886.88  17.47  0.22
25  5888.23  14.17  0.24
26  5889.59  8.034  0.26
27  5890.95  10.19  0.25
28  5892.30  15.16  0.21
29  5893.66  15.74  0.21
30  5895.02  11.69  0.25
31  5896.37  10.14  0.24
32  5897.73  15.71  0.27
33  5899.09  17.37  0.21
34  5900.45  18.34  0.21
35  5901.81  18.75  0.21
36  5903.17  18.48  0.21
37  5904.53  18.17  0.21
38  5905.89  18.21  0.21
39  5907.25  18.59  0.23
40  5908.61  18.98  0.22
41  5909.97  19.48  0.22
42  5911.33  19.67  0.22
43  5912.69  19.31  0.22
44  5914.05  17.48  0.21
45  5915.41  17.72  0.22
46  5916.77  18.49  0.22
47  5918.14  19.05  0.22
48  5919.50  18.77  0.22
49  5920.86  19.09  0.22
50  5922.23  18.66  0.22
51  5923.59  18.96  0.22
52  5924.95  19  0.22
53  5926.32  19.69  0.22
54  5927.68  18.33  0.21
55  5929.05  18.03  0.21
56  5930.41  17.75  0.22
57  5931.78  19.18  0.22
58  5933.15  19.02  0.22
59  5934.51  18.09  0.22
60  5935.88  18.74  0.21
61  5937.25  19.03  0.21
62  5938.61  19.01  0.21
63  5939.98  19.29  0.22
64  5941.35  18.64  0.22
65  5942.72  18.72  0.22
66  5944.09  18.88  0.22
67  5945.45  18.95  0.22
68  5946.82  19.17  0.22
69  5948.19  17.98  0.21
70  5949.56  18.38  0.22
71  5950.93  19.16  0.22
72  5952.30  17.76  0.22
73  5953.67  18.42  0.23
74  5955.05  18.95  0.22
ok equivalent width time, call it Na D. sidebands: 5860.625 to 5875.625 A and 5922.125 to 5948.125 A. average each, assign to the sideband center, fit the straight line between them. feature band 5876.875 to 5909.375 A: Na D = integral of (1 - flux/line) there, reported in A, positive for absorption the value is 3.99 A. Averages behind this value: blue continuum 18.8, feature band 16.5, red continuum 18.8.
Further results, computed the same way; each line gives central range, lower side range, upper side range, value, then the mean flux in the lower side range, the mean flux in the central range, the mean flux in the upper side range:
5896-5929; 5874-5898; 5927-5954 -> -1.9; 16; 18.3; 18.6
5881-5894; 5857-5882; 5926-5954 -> 2.3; 18.6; 15.4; 18.7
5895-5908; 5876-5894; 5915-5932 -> 0.4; 16.4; 16.8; 18.7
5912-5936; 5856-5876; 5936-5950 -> 0.1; 18.5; 18.6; 18.8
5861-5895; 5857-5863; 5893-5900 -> -2.6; 17.9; 17.4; 14.3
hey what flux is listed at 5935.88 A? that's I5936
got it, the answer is 18.74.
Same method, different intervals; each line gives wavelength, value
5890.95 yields 10.19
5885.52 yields 18.32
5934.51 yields 18.09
